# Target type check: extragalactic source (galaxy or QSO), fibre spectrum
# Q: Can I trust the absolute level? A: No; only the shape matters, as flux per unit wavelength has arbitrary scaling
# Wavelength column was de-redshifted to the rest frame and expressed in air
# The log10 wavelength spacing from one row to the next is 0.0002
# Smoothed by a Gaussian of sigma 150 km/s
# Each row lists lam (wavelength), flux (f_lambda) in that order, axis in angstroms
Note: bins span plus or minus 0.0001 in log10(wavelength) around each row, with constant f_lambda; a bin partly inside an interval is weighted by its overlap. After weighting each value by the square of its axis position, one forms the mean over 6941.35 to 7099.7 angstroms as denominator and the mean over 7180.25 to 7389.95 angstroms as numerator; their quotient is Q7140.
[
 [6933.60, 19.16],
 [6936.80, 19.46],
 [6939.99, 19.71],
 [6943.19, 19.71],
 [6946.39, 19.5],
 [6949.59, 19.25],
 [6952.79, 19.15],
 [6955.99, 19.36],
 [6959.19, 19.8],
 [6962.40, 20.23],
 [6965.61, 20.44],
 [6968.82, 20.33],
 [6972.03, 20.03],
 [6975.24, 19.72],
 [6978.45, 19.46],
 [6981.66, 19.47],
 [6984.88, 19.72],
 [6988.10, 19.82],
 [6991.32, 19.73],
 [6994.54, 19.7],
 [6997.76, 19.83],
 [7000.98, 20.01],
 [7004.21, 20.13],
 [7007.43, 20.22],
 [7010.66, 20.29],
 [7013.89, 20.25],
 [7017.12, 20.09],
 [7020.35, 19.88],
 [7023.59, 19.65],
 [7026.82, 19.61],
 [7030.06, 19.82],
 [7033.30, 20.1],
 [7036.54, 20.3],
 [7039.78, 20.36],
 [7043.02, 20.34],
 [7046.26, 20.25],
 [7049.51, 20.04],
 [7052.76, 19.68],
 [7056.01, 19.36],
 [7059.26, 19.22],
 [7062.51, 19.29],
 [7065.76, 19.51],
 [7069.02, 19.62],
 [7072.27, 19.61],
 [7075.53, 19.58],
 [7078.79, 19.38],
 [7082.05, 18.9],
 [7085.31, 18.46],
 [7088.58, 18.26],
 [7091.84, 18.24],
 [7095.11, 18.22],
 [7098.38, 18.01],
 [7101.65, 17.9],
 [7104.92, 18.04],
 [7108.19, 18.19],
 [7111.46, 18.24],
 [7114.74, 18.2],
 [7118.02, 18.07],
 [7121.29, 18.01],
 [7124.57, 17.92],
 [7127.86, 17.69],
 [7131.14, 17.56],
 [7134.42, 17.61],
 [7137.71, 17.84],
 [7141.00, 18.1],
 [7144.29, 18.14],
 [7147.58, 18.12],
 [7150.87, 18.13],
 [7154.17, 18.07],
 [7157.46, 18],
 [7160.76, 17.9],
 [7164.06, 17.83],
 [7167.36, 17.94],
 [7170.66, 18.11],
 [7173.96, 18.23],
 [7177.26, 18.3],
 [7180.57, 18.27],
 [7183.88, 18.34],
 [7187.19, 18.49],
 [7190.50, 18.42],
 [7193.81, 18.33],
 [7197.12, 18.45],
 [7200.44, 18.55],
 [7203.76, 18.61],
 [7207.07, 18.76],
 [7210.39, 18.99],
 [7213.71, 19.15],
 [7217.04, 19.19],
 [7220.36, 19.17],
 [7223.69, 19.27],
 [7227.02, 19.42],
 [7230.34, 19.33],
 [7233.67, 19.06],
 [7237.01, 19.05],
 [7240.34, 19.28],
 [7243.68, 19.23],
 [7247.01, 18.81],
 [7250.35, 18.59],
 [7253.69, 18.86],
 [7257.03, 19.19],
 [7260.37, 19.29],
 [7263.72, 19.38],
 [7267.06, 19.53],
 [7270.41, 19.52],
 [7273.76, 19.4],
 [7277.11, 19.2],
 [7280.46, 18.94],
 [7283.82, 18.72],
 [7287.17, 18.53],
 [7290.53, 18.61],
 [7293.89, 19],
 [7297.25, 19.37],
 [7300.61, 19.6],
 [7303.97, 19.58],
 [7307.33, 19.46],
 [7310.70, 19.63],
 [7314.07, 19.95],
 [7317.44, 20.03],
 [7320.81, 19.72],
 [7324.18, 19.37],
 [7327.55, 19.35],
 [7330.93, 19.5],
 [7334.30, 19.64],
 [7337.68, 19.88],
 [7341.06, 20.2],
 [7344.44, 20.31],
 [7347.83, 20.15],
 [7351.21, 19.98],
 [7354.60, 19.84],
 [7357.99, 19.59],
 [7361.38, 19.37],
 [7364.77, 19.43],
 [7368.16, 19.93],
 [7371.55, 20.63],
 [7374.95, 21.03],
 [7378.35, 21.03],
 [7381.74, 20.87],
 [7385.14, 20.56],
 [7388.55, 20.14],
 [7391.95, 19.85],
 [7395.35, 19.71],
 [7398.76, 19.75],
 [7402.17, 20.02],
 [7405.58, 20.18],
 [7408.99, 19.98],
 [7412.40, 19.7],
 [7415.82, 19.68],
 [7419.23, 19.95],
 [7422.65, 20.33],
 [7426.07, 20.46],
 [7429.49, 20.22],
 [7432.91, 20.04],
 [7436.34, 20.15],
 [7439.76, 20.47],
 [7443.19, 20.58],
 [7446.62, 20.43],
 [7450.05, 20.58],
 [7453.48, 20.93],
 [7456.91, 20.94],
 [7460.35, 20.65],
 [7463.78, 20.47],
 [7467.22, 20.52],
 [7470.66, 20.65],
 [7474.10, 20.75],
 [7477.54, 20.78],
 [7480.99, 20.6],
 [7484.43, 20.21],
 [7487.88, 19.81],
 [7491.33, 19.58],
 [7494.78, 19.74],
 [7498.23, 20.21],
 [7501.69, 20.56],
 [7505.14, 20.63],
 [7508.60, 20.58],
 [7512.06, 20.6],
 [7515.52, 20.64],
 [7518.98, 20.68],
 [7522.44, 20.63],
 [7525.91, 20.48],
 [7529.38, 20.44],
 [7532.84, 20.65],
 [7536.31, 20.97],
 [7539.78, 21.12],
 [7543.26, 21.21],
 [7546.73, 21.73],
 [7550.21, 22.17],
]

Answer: 1.06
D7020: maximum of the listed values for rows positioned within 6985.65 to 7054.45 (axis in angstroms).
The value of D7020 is 20.36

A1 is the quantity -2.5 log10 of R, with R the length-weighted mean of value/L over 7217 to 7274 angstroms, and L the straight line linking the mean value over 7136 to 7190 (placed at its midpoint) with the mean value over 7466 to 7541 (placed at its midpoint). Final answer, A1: -0.03 mag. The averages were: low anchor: 18.1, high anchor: 20.5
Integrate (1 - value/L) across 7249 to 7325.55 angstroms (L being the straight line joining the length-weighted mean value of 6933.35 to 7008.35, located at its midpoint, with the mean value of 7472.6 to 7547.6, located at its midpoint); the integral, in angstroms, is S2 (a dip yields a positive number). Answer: 3.6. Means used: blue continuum 19.8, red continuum 20.6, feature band 19.3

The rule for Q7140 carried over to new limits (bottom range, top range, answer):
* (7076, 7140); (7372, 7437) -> 1.21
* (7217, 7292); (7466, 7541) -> 1.15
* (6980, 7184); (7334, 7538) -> 1.18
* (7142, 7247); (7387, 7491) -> 1.17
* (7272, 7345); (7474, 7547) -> 1.12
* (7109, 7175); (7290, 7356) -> 1.15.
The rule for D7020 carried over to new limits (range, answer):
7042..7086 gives 20.34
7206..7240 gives 19.42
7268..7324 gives 20.03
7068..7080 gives 19.62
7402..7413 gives 20.18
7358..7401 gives 21.03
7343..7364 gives 20.31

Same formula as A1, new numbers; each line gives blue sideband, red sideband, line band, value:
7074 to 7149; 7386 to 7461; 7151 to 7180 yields 0.029 mag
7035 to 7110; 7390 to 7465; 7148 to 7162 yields 0.080 mag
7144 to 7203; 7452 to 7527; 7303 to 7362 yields -0.023 mag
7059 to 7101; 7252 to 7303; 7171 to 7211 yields 0.034 mag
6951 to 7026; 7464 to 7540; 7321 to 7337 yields 0.041 mag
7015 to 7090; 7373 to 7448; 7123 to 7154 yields 0.108 mag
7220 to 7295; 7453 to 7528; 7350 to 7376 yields -0.012 mag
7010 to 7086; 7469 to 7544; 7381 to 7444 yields 0.013 mag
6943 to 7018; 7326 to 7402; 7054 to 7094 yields 0.043 mag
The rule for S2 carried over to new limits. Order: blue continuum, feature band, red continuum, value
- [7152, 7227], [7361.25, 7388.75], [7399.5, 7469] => -0.73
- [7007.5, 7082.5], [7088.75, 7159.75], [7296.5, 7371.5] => 6.37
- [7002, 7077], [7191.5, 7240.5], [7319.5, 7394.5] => 2.45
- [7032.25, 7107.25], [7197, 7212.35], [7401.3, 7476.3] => 0.73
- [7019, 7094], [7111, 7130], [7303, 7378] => 1.56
